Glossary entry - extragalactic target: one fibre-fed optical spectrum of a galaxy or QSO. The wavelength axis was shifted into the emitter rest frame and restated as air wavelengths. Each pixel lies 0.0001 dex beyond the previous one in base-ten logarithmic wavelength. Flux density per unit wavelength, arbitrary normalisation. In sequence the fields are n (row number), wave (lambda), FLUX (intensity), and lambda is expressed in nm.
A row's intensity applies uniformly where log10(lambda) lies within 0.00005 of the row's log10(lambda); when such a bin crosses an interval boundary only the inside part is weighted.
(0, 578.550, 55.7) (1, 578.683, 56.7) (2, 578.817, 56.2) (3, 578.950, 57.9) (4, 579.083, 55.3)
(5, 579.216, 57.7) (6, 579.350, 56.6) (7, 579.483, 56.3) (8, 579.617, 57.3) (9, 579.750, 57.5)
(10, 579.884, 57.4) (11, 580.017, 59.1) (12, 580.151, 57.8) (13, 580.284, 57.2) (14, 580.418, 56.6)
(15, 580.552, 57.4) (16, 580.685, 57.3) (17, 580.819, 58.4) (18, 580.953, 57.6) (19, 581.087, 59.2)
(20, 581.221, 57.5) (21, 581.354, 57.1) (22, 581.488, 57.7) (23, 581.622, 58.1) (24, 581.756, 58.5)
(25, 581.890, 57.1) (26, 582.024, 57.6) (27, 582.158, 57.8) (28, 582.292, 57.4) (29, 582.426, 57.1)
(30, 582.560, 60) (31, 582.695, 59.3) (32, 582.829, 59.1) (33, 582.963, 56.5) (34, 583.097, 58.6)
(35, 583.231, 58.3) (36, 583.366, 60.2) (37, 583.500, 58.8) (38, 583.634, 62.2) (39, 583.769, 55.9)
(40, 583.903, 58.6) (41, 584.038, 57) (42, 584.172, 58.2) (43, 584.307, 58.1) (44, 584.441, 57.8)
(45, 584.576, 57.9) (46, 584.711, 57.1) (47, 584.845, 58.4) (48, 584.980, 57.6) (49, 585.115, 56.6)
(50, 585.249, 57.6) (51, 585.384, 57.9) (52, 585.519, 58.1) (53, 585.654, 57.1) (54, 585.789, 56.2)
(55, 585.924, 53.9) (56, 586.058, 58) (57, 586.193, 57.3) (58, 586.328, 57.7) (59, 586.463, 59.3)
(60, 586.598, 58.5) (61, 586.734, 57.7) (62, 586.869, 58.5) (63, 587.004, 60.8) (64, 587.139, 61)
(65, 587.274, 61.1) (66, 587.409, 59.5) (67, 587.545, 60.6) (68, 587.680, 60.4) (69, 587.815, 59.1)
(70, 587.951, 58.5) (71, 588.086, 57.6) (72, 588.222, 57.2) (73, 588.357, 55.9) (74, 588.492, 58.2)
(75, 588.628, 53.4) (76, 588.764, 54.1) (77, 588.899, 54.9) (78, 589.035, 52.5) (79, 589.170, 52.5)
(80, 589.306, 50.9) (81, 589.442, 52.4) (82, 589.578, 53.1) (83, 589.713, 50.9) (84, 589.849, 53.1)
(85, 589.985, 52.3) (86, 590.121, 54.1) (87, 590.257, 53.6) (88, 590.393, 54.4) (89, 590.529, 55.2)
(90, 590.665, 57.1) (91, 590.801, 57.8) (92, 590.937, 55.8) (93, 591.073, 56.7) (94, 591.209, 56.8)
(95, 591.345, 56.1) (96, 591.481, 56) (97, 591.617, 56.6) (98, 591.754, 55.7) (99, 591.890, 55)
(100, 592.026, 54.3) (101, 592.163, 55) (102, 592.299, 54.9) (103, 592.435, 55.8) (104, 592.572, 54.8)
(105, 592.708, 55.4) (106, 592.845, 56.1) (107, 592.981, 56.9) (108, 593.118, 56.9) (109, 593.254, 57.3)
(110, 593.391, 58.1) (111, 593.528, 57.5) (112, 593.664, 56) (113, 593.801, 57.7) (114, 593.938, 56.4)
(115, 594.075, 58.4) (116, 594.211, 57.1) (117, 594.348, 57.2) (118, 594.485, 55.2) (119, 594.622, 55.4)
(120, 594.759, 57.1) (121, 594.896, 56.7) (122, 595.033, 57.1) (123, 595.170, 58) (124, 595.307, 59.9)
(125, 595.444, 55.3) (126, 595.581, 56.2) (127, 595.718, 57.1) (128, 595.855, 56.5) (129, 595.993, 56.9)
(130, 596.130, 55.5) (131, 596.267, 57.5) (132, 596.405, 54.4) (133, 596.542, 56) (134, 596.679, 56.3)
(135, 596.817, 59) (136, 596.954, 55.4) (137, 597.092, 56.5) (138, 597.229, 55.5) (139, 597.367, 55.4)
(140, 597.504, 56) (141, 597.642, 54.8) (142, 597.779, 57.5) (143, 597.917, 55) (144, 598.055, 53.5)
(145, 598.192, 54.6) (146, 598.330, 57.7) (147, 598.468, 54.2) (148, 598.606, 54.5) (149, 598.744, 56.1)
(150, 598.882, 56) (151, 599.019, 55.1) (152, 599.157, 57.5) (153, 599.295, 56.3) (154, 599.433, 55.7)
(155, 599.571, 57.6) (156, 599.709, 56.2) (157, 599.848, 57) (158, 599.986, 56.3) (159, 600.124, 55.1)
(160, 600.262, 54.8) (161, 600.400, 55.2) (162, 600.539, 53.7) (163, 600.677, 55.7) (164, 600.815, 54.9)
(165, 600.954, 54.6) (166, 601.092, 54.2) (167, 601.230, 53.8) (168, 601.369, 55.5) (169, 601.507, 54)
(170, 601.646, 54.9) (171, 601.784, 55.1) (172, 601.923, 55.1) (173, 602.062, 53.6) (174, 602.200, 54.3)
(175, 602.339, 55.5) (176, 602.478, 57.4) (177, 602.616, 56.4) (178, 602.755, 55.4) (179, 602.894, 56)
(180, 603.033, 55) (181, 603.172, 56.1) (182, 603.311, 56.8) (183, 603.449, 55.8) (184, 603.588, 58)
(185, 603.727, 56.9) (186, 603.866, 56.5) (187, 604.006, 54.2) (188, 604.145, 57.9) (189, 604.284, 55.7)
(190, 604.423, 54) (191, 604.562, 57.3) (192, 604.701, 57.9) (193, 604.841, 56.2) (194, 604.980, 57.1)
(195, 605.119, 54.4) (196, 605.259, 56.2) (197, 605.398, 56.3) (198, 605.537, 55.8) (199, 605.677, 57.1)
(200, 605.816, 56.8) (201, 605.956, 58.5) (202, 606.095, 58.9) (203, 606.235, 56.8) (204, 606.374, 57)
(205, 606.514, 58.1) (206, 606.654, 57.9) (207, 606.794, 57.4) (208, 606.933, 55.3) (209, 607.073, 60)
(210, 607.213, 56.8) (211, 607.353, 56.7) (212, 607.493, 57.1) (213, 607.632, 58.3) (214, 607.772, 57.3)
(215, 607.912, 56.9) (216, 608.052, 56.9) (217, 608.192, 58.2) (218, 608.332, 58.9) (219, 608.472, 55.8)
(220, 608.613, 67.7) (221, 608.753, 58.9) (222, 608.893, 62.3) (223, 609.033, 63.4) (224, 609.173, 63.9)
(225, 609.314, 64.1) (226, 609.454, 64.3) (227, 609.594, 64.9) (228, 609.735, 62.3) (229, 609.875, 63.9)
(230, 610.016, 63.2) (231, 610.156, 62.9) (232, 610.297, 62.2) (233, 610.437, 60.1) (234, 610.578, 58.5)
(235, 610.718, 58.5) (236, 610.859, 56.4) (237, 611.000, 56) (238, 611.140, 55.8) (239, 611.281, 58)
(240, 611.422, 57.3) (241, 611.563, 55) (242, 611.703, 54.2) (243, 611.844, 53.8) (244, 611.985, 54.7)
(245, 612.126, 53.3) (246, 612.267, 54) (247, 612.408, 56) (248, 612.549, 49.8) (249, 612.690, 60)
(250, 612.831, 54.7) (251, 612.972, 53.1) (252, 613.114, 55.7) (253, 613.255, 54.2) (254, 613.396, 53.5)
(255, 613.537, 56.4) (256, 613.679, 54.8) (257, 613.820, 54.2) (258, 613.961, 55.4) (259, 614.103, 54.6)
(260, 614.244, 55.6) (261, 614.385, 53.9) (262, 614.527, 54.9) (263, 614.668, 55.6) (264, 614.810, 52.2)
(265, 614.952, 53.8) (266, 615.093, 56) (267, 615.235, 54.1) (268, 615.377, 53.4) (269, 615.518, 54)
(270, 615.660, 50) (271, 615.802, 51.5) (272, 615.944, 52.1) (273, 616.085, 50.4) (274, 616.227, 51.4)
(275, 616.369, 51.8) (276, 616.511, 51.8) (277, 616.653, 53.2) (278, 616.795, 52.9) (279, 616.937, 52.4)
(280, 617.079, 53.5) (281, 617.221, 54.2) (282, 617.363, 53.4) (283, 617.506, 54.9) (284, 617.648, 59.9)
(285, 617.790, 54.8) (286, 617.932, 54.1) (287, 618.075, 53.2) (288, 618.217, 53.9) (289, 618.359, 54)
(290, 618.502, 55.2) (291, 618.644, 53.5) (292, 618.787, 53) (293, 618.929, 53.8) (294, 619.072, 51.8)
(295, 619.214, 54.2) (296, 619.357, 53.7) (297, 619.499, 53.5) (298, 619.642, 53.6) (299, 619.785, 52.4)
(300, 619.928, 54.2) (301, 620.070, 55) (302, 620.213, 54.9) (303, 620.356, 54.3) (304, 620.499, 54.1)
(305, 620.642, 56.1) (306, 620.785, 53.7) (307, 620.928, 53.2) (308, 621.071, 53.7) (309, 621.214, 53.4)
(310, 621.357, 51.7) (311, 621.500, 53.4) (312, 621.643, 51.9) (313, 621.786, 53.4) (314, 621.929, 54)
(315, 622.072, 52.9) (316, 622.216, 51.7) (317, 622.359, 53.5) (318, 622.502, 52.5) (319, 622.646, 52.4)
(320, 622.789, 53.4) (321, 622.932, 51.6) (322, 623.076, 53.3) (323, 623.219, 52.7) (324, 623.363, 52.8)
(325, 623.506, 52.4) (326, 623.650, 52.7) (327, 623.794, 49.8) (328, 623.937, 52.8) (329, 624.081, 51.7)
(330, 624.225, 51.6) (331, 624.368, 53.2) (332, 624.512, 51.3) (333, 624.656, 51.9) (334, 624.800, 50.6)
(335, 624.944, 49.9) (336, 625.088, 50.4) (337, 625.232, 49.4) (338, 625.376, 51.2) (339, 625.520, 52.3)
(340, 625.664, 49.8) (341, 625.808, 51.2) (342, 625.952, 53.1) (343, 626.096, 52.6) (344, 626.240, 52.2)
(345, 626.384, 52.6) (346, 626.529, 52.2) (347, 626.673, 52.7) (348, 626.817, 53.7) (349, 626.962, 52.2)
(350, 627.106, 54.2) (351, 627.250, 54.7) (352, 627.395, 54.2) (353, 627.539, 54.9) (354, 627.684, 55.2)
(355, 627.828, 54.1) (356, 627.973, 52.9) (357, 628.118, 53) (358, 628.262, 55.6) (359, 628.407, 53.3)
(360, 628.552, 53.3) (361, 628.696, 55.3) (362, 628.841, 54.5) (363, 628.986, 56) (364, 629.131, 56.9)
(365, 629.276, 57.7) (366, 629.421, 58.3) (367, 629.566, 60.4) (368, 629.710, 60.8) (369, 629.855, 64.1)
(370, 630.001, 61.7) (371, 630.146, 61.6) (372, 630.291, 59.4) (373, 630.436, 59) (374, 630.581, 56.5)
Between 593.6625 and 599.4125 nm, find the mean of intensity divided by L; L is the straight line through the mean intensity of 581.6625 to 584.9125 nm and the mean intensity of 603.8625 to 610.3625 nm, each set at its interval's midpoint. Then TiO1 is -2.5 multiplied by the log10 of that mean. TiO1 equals 0.04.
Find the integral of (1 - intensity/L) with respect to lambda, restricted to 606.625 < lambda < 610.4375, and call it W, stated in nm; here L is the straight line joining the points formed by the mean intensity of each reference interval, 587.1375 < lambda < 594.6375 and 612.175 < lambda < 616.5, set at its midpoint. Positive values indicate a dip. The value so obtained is -0.415 nm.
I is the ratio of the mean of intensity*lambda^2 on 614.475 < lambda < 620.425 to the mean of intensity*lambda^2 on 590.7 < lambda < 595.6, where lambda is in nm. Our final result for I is 1.0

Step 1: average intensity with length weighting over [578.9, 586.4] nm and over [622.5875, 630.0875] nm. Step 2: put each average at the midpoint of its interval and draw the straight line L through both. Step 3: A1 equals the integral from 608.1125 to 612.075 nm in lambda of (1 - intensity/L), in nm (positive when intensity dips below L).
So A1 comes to -0.329 nm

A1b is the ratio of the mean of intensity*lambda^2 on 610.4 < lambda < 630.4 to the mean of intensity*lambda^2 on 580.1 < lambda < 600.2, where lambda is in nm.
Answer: 1.05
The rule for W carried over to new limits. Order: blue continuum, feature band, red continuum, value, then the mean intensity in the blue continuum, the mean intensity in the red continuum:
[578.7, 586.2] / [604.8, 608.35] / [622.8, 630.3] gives -0.10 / 57.7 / 53.9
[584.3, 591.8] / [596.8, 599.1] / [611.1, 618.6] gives 0.00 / 56.5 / 54.2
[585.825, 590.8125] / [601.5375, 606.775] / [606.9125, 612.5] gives 0.17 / 56.3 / 58.8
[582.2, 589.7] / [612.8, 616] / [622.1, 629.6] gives 0.02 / 57.4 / 53.1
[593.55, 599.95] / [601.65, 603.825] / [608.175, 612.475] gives 0.07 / 56.3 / 59.3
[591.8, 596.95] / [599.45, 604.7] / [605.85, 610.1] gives 0.24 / 56.5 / 59.7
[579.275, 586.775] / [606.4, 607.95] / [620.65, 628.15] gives -0.08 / 57.8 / 52.6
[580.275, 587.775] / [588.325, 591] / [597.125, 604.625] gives 0.15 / 58.2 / 55.6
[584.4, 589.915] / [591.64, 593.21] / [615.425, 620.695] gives 0.02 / 56.8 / 53.5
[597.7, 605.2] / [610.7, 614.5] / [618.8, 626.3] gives -0.07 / 55.7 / 52.6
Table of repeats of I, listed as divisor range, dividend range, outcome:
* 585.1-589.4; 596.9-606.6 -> 1.02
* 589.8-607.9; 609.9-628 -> 1.02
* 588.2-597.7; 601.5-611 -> 1.09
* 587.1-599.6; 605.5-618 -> 1.07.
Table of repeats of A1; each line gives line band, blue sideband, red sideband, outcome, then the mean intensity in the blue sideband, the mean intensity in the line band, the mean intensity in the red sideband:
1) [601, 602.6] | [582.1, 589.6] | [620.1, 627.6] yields 0.02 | 57.5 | 54.9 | 52.6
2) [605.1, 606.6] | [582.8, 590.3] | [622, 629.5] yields -0.05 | 57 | 57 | 53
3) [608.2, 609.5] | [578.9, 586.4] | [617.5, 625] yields -0.17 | 57.7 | 61.9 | 53.2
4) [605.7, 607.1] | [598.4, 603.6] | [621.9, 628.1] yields -0.07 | 55.5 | 57.6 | 52.4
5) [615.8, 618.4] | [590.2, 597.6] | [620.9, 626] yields -0.02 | 56.3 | 53.4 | 52.1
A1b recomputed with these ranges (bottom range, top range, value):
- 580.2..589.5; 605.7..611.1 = 1.12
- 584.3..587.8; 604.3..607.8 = 1.05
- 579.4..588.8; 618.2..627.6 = 1.04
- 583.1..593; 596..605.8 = 1.03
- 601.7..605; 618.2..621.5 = 1.01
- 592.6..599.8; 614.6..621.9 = 1.02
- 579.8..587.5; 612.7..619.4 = 1.03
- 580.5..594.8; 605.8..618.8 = 1.07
